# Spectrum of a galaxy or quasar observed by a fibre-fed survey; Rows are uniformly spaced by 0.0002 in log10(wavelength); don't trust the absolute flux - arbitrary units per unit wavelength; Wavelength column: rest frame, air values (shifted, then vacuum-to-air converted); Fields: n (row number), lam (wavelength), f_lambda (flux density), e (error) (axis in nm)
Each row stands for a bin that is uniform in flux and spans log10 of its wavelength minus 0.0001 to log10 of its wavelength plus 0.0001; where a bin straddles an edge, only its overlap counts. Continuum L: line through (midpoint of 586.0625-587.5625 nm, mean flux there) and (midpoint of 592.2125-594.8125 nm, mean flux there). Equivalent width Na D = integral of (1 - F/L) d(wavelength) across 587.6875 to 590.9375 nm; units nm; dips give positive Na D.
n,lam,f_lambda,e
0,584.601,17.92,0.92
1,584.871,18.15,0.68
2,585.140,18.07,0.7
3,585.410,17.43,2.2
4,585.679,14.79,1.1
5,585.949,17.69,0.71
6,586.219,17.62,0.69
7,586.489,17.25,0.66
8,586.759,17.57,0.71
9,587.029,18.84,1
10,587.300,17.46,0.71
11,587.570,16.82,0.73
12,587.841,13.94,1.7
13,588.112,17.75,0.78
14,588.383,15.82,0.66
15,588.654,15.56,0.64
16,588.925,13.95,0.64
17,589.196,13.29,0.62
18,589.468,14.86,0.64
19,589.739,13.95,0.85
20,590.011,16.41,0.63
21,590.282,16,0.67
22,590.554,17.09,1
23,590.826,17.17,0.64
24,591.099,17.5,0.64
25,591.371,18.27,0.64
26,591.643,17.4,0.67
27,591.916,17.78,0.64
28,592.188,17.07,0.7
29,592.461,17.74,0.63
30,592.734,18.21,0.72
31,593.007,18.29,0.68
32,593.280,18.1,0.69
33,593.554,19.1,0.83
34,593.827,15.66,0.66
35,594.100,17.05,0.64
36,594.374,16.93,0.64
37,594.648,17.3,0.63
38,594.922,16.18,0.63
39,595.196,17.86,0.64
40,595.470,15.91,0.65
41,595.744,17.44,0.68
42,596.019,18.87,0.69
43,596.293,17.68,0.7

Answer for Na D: 0.40 nm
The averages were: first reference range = 17.7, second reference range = 17.6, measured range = 15.5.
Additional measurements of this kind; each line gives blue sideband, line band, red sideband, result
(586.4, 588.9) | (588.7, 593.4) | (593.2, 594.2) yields 0.134 nm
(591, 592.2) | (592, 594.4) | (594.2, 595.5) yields -0.042 nm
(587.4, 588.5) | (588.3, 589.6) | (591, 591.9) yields 0.151 nm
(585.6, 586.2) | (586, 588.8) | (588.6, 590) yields -0.215 nm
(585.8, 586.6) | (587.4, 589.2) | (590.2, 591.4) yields 0.191 nm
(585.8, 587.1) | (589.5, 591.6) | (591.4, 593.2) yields 0.141 nm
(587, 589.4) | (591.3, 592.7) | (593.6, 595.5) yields -0.106 nm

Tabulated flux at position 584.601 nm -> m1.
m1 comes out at 17.92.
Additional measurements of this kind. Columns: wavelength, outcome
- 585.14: 18.07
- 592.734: 18.21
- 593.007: 18.29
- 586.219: 17.62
